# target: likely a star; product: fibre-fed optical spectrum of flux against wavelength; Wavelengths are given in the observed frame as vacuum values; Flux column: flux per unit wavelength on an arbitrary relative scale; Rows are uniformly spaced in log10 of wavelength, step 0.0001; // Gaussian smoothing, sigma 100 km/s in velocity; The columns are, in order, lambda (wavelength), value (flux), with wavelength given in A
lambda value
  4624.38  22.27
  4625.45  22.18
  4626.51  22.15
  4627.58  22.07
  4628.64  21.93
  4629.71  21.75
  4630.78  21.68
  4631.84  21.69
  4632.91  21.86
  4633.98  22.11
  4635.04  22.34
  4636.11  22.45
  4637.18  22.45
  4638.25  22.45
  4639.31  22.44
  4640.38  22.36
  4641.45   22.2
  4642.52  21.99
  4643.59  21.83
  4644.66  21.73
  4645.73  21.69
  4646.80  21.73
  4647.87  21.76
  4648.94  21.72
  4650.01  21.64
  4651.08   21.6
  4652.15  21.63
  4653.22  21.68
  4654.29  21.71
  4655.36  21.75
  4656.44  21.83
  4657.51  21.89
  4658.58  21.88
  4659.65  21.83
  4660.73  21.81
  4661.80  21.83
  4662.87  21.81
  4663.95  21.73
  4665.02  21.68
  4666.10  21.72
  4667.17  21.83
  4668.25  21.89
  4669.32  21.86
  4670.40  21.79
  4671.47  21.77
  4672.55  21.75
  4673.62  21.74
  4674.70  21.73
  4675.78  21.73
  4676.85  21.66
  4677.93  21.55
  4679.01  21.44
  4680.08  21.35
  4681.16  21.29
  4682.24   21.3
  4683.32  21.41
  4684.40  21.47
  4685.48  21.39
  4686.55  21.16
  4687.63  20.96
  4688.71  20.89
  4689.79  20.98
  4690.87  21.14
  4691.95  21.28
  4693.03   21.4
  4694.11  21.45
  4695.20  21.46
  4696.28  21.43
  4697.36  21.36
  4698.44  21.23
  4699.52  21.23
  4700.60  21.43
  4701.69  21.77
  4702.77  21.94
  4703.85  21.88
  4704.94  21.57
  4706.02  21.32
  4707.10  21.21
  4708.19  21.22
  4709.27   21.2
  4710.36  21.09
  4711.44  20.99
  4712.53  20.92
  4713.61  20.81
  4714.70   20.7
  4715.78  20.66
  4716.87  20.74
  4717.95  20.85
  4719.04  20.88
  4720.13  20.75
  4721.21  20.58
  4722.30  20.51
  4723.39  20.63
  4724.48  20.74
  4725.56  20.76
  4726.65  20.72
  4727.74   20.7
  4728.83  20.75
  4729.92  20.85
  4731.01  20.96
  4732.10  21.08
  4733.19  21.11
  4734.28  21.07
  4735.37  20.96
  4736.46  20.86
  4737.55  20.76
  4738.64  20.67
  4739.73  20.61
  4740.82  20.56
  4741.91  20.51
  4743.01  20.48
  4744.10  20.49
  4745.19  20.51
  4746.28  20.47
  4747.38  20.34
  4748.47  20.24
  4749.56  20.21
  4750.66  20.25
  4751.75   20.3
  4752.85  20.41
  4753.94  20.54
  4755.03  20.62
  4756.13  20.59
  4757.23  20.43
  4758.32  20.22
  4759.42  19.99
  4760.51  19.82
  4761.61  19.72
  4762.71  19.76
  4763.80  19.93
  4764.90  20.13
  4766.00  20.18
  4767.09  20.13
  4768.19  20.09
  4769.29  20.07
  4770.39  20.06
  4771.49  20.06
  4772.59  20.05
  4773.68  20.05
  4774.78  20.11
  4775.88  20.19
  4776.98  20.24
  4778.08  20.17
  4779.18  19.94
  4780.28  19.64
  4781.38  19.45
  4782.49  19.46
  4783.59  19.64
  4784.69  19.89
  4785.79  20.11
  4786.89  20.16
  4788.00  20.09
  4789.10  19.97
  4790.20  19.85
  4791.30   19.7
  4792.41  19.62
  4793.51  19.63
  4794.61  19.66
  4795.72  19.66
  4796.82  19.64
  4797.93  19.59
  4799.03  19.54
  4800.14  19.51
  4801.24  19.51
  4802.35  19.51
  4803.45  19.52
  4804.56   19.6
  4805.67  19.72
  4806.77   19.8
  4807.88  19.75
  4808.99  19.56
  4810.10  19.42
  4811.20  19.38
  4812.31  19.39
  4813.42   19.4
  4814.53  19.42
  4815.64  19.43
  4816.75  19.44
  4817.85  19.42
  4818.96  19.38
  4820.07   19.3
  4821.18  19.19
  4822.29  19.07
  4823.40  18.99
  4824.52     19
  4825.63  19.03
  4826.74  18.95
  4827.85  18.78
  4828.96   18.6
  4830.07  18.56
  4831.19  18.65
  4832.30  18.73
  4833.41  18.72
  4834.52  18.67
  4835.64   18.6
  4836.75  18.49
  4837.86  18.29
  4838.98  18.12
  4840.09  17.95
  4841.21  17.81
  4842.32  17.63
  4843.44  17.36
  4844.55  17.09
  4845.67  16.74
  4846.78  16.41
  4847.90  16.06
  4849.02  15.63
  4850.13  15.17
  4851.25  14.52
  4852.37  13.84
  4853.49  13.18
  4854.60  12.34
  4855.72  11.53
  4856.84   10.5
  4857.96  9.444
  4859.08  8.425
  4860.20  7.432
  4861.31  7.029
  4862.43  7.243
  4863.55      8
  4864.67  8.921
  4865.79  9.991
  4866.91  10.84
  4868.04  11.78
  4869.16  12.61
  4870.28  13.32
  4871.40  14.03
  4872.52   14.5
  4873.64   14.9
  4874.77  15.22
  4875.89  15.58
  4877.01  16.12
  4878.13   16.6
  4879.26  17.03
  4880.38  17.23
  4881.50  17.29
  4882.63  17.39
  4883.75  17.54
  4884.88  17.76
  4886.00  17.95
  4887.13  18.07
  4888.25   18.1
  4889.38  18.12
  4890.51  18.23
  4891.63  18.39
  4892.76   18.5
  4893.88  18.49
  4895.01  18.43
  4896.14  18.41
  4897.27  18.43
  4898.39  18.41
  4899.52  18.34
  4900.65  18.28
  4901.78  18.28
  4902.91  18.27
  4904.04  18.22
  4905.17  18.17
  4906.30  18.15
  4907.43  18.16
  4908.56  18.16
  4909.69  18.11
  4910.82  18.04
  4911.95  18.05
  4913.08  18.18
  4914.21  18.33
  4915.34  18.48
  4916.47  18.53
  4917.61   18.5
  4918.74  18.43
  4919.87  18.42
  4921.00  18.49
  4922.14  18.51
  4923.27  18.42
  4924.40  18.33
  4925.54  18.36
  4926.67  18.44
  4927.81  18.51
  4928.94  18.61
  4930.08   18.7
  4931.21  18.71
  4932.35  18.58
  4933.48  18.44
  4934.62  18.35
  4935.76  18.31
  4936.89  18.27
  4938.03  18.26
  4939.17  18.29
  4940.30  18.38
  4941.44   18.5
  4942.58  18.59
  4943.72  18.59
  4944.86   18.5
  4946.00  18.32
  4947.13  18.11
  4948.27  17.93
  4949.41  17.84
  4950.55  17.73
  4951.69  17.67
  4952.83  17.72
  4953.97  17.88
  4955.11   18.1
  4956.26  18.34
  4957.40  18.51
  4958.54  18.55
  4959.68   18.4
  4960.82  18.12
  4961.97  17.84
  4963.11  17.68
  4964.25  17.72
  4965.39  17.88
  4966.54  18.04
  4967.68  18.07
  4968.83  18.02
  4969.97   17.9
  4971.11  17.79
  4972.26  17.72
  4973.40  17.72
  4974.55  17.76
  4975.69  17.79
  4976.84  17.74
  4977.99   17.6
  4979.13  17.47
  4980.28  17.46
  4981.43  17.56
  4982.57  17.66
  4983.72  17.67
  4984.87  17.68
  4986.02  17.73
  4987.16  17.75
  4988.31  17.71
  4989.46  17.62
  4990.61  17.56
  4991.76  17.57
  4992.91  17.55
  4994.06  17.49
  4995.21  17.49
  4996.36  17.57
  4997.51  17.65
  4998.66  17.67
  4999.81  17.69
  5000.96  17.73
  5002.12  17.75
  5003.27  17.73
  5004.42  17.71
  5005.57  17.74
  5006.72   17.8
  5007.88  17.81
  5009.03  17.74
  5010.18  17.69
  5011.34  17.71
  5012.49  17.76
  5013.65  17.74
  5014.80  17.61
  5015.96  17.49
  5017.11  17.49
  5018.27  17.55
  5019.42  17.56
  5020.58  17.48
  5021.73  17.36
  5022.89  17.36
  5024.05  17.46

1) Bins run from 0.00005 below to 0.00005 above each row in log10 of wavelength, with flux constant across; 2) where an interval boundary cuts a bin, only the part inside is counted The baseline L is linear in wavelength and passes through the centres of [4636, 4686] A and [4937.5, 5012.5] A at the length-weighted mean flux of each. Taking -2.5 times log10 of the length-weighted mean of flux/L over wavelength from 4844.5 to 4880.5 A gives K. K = 0.44 mag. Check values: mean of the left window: 21.8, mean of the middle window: 12.9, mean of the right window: 17.9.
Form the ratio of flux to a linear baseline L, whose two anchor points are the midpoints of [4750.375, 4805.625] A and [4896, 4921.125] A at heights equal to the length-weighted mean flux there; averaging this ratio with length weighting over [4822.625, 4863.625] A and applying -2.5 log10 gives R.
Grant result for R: 0.23 mag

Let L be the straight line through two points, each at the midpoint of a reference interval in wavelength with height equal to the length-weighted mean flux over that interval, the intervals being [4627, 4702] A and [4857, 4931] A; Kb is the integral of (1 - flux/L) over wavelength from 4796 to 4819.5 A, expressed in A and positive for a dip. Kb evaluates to -1.5 A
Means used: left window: 21.7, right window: 16.3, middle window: 19.5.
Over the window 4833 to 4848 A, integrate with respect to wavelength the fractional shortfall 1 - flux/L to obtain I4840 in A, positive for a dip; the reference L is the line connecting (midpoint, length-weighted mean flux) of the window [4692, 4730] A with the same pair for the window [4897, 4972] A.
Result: 1.30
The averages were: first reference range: 21.1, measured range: 17.7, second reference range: 18.2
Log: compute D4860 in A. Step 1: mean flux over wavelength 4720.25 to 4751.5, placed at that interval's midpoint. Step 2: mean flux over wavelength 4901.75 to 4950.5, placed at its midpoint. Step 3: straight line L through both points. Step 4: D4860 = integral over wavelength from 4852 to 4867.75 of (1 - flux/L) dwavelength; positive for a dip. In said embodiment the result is 7.6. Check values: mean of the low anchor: 20.7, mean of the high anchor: 18.3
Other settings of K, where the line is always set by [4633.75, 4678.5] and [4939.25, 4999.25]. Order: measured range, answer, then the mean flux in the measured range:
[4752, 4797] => 0.02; 20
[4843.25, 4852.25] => 0.21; 16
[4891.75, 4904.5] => 0.02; 18.4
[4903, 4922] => 0.02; 18.3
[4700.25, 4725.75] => 0.01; 21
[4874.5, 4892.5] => 0.10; 17.3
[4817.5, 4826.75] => 0.03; 19.1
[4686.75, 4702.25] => 0.01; 21.3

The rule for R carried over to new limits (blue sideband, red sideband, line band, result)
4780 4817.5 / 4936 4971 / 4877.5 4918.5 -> 0.04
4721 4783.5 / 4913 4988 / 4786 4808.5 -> 0.01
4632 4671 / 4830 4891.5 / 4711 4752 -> -0.08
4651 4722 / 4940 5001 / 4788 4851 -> 0.05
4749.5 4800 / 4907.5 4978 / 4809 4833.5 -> 0.02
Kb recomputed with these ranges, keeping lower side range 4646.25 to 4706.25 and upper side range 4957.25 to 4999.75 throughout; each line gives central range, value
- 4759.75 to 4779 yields 0.3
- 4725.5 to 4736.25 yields 0.0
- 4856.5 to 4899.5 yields 9.7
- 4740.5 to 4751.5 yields 0.2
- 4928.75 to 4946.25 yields -0.2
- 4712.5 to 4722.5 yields 0.2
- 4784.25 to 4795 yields 0.1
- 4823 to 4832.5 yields 0.4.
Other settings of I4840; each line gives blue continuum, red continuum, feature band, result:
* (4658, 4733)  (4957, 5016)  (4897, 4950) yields 0.5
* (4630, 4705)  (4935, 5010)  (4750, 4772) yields 0.4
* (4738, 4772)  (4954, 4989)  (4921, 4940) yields -0.1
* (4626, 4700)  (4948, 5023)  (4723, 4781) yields 0.6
